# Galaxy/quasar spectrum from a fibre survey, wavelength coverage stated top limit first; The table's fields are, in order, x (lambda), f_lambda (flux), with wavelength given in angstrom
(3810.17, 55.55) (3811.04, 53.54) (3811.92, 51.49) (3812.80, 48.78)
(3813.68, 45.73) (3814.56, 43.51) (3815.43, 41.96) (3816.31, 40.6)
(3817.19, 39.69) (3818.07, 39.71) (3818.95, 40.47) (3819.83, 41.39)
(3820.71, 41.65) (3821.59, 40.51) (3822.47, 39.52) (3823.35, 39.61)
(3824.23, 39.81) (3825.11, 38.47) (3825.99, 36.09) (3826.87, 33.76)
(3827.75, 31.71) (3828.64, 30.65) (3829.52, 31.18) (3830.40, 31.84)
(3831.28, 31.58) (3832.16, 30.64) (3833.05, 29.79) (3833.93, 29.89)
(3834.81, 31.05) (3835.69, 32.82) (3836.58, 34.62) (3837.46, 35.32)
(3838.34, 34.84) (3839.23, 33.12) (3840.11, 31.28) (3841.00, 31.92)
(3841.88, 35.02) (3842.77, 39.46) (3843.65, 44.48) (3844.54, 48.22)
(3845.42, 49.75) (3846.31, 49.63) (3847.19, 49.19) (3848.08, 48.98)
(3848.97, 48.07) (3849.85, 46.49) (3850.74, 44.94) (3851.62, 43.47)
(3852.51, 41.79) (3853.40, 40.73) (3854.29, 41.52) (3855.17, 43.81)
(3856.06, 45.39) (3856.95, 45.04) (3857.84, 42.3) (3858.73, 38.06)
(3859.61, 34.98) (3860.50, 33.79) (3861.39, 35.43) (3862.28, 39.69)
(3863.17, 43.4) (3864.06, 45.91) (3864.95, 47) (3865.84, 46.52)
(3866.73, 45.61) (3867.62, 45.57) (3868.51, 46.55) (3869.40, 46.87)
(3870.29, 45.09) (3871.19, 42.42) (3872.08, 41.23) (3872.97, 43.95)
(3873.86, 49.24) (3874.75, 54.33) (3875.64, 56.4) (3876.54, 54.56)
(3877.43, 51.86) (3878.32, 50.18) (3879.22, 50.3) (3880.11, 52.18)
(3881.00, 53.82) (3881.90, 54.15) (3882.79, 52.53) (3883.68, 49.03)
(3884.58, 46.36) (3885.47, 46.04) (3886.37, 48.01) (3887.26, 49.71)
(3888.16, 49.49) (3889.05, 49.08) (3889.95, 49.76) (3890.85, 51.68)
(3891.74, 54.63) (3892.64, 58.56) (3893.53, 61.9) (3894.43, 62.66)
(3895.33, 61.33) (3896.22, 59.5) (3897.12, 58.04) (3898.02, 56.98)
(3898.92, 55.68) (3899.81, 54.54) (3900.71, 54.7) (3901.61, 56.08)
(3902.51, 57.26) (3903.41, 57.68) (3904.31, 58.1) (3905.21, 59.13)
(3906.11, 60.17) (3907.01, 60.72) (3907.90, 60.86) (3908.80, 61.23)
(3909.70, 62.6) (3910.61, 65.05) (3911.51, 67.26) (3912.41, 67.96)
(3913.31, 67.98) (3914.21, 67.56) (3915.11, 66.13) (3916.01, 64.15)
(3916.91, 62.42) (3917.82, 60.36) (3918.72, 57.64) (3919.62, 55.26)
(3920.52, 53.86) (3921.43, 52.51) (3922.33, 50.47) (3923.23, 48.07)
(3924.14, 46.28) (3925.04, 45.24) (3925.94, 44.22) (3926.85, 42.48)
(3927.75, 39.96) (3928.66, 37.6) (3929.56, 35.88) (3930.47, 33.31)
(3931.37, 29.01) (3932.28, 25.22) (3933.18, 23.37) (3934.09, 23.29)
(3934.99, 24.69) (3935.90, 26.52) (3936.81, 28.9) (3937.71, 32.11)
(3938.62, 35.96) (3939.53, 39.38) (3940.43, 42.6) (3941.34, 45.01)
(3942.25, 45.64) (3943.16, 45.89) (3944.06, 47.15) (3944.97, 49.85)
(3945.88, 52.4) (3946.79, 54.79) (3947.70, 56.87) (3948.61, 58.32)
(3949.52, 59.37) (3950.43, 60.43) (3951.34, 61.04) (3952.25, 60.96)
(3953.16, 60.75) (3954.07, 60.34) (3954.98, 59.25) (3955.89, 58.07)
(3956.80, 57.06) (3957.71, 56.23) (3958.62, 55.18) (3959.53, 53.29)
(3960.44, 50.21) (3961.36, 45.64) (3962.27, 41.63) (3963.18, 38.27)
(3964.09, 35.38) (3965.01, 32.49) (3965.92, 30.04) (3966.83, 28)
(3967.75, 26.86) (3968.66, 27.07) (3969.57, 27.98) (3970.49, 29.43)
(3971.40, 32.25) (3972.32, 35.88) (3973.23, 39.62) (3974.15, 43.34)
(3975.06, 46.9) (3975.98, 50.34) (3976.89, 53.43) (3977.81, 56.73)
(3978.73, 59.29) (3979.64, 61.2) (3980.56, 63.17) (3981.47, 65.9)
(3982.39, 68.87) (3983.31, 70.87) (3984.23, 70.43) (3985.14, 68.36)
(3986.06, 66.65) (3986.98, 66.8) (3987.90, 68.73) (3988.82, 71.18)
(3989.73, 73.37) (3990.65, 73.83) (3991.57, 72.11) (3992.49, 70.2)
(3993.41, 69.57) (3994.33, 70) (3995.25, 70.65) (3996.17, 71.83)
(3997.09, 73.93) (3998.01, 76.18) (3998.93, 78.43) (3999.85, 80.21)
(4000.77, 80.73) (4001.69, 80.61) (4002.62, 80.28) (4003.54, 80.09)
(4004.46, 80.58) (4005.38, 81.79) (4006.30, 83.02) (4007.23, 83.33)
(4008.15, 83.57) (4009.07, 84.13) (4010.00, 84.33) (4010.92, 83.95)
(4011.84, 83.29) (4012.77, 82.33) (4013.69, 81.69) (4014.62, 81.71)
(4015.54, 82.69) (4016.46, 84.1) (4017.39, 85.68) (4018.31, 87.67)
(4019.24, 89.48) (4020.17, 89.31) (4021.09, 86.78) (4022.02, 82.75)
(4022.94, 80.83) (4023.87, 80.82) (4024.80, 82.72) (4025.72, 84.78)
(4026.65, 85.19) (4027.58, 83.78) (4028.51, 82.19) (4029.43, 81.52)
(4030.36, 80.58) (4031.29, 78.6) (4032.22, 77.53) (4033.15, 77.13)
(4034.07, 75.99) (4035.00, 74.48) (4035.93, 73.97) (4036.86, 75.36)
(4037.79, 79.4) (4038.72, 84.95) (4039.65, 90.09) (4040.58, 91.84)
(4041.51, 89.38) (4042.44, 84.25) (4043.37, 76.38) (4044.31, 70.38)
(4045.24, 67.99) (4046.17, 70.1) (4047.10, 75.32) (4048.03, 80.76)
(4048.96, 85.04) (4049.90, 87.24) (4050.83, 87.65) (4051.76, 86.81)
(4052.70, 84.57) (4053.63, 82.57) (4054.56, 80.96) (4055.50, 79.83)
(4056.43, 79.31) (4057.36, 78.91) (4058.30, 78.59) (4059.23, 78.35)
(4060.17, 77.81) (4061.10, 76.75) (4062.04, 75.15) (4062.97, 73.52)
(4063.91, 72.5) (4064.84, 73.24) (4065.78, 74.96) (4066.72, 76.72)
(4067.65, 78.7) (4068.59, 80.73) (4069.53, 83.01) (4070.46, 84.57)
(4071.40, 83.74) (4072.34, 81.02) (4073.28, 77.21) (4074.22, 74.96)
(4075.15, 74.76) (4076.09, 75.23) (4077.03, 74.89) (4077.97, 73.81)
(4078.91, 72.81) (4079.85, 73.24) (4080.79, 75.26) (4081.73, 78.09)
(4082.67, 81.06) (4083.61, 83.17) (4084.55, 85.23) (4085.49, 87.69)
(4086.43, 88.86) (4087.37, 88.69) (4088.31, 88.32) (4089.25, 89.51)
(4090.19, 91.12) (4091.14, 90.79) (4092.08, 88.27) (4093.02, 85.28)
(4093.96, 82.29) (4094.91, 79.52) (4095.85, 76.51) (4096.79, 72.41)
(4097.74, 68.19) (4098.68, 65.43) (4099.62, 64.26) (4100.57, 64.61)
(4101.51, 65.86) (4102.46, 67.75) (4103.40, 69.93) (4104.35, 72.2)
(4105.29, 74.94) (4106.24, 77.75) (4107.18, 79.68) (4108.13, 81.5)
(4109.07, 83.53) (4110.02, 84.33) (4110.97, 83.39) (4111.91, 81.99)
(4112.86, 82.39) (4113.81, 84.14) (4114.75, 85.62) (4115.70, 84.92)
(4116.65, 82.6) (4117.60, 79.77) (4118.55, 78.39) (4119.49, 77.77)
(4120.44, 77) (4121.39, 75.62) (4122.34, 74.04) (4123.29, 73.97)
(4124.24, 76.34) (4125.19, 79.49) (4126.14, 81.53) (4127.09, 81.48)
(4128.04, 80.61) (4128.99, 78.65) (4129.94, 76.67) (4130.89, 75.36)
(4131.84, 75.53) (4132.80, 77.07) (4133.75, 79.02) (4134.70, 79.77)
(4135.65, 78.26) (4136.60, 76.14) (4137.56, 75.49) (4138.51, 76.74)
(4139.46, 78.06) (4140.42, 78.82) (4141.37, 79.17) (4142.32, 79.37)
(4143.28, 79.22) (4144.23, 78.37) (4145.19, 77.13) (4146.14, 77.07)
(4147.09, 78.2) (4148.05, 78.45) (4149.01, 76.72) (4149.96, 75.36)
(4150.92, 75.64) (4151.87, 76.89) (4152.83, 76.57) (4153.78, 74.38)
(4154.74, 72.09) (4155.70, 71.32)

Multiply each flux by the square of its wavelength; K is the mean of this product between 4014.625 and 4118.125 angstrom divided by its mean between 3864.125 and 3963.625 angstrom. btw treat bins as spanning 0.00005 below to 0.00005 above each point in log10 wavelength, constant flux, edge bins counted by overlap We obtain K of 1.70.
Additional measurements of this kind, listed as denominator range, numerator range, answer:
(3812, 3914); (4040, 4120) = 1.89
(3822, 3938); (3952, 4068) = 1.63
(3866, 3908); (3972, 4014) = 1.41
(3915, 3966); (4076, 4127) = 1.83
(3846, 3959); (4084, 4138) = 1.76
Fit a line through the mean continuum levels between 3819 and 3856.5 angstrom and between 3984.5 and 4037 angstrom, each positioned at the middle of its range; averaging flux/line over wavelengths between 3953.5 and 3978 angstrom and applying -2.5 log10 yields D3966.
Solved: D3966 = 0.49 mag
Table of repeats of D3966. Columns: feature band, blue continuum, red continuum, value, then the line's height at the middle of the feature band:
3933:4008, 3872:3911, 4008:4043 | 0.28 mag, 71.3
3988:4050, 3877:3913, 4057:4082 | -0.13 mag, 70.9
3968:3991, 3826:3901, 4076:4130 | 0.12 mag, 61.4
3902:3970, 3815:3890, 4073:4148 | 0.11 mag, 54.1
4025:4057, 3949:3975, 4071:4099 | -0.19 mag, 67.8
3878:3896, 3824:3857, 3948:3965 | -0.18 mag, 44.5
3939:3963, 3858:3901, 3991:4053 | 0.23 mag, 65.1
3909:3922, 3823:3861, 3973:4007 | -0.16 mag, 53.6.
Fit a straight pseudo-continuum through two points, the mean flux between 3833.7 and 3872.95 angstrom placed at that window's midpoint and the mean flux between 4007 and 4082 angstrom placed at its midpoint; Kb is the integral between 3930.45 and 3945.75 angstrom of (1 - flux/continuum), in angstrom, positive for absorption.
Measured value 6.1 angstrom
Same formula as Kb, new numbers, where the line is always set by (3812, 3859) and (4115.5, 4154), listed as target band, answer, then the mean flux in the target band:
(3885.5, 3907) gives -3.83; 55.7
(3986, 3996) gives -1.86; 70.5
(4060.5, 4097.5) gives -4.87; 80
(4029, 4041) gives -2.77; 80.1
